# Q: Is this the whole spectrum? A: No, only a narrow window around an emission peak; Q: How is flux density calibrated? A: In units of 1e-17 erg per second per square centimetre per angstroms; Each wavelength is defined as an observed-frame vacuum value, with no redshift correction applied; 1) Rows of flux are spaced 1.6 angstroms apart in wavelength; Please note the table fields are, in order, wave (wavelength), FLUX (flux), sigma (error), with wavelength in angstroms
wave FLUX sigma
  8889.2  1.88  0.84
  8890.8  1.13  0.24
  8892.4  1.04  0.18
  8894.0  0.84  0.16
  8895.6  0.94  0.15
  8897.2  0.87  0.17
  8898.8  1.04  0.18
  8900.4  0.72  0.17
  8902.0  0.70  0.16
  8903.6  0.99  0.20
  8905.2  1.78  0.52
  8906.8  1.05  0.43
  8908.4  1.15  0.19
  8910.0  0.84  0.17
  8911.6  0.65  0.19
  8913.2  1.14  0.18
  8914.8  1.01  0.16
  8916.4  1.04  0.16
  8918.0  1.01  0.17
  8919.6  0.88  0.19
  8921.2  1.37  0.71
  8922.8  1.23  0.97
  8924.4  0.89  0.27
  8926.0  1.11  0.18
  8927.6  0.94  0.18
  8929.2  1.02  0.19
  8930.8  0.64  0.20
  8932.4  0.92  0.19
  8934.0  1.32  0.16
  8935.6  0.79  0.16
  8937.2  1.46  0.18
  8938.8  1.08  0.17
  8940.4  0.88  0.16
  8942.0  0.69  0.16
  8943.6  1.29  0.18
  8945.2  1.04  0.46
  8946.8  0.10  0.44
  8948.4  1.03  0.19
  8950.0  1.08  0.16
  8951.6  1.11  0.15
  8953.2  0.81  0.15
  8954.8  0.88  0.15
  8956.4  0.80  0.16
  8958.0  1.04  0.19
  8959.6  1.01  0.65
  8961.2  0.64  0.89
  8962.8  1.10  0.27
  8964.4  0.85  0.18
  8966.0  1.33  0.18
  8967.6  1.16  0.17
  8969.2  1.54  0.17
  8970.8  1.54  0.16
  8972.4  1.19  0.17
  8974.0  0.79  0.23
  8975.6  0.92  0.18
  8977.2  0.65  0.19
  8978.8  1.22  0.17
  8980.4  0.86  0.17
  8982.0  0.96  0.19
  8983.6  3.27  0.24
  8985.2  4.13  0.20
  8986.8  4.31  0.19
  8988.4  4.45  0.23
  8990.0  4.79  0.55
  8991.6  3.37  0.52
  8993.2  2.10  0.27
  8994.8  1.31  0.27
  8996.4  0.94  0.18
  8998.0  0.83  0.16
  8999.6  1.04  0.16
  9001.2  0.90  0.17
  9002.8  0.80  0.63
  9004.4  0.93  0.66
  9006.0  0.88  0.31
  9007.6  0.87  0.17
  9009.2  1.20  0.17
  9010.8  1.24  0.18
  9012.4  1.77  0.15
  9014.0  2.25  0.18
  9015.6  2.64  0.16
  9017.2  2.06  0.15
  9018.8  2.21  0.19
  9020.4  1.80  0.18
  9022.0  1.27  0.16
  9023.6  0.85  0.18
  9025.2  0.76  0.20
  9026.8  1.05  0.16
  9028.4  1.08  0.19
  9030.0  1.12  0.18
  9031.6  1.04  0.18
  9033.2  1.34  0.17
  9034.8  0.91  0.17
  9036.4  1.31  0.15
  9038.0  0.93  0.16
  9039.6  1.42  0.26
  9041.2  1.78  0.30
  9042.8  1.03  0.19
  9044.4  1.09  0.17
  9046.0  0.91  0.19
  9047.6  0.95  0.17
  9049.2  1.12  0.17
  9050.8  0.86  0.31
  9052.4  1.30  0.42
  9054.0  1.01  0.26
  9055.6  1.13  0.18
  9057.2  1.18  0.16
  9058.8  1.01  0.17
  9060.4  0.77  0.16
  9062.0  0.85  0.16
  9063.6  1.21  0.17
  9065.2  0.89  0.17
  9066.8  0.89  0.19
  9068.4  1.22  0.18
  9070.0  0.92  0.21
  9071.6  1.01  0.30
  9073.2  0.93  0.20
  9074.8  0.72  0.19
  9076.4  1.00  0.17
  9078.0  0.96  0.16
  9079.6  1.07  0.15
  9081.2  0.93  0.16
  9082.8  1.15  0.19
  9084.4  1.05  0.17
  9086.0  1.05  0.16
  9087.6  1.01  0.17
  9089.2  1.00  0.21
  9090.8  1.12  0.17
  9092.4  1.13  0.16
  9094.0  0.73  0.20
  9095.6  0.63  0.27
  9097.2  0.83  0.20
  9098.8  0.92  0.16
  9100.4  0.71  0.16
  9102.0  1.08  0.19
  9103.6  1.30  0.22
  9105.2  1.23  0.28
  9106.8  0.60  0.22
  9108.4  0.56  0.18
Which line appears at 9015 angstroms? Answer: [N II]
